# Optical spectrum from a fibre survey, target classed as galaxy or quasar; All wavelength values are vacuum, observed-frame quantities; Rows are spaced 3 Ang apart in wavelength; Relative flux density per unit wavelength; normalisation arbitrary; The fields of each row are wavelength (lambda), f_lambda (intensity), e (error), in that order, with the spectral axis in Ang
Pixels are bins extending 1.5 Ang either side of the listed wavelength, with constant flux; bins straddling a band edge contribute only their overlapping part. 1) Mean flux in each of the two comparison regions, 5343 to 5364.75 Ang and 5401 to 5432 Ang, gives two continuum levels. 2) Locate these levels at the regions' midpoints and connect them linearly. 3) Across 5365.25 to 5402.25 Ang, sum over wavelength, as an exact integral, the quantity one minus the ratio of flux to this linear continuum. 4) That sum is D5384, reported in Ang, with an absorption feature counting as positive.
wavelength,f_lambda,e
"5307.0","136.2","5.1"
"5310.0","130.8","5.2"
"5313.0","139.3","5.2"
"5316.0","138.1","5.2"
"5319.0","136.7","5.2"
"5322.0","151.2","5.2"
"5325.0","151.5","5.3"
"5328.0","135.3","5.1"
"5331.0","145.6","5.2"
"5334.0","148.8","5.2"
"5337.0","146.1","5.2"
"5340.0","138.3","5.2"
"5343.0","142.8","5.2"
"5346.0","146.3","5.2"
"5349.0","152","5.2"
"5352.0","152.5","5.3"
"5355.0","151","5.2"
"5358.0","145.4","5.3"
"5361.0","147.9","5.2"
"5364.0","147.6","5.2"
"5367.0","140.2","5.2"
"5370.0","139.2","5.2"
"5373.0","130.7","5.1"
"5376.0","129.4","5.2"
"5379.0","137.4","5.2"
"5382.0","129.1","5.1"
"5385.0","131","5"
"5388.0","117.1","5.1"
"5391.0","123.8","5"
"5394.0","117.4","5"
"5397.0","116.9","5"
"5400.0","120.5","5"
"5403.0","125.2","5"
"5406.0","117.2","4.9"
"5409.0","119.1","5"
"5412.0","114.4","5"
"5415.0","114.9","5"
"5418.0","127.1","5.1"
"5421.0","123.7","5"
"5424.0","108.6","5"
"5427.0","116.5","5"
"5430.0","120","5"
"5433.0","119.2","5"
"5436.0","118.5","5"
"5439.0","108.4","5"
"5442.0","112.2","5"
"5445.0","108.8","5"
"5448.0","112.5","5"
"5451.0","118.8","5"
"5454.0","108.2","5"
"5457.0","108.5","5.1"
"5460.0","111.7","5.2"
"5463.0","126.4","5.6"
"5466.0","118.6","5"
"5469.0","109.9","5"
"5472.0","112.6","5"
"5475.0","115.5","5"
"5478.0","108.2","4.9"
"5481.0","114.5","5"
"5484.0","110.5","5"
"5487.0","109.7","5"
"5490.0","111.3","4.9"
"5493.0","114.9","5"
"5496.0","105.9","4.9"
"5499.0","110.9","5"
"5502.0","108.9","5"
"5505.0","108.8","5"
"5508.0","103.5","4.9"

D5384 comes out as 1.8 Ang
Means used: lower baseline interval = 149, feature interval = 128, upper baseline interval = 119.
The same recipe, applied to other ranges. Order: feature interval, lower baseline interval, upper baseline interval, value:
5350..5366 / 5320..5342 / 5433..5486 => -1.2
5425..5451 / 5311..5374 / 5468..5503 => 1.6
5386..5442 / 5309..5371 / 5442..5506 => 3.7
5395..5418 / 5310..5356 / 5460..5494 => 1.8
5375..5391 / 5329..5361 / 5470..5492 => 1.0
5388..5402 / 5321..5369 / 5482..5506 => 1.5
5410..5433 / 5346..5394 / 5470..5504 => 1.5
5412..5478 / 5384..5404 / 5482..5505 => 0.3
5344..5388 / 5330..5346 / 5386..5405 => -2.6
